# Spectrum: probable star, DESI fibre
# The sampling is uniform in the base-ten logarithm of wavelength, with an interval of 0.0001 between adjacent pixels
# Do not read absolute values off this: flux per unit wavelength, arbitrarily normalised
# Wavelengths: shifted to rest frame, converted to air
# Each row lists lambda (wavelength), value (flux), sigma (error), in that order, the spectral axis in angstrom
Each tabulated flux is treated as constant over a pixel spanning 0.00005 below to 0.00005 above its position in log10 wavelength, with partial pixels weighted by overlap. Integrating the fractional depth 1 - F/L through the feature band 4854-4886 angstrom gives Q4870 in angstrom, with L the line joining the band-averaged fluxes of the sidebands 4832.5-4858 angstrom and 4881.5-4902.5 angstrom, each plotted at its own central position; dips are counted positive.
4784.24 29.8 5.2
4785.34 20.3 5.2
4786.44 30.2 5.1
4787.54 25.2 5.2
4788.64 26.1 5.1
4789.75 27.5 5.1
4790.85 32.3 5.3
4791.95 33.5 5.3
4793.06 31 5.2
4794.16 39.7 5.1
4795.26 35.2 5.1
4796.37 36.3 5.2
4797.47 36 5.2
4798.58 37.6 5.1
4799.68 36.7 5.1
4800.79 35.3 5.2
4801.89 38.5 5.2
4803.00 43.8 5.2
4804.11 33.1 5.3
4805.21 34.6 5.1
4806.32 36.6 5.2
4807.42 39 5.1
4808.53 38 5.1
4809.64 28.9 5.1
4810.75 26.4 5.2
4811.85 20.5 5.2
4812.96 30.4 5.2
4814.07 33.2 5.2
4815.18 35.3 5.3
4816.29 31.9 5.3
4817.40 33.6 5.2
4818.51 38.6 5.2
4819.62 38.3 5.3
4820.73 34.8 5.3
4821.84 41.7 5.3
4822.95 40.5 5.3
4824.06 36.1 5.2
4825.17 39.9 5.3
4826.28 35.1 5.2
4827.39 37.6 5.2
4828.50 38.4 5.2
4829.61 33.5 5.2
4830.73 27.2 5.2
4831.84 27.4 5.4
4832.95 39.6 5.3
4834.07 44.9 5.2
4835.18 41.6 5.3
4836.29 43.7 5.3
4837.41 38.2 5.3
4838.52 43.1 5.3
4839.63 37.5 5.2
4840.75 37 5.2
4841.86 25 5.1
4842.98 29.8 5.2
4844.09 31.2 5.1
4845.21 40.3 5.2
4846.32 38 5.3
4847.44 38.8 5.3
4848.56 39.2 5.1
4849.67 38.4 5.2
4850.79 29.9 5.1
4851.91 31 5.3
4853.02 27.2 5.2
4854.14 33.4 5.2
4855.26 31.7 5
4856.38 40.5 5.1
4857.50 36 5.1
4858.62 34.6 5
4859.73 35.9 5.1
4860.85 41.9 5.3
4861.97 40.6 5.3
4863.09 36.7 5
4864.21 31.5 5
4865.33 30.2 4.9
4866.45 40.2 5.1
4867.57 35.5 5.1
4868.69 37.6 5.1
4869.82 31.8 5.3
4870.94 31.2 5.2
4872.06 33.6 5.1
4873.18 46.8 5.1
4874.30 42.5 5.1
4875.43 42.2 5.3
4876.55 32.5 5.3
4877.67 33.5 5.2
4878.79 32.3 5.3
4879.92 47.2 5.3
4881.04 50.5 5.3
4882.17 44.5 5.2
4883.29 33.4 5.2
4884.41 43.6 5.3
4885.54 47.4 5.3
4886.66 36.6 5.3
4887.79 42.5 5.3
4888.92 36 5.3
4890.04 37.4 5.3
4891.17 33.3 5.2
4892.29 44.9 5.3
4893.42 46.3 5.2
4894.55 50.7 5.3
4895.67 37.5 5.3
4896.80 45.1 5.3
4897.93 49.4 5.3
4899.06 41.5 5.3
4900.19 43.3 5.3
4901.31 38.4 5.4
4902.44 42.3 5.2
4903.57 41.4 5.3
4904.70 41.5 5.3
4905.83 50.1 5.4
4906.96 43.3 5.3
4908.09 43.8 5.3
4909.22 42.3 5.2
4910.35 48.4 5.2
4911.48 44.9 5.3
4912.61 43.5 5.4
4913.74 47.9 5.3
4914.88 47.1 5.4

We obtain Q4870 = 1.1 angstrom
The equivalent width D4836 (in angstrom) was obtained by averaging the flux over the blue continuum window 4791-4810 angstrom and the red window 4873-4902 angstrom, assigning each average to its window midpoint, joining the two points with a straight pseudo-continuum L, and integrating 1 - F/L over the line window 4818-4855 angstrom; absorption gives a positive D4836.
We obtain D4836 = 2.0 angstrom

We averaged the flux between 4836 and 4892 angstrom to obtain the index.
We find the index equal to 37.1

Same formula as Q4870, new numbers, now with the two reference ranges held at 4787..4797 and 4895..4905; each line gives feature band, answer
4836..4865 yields 1.44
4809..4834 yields 0.39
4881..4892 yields 0.24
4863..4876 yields 0.93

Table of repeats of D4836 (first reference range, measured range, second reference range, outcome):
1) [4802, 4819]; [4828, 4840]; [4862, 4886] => -0.78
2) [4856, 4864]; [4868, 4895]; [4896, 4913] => 0.56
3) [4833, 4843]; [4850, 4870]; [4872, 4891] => 2.24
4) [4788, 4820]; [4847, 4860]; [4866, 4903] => 1.12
